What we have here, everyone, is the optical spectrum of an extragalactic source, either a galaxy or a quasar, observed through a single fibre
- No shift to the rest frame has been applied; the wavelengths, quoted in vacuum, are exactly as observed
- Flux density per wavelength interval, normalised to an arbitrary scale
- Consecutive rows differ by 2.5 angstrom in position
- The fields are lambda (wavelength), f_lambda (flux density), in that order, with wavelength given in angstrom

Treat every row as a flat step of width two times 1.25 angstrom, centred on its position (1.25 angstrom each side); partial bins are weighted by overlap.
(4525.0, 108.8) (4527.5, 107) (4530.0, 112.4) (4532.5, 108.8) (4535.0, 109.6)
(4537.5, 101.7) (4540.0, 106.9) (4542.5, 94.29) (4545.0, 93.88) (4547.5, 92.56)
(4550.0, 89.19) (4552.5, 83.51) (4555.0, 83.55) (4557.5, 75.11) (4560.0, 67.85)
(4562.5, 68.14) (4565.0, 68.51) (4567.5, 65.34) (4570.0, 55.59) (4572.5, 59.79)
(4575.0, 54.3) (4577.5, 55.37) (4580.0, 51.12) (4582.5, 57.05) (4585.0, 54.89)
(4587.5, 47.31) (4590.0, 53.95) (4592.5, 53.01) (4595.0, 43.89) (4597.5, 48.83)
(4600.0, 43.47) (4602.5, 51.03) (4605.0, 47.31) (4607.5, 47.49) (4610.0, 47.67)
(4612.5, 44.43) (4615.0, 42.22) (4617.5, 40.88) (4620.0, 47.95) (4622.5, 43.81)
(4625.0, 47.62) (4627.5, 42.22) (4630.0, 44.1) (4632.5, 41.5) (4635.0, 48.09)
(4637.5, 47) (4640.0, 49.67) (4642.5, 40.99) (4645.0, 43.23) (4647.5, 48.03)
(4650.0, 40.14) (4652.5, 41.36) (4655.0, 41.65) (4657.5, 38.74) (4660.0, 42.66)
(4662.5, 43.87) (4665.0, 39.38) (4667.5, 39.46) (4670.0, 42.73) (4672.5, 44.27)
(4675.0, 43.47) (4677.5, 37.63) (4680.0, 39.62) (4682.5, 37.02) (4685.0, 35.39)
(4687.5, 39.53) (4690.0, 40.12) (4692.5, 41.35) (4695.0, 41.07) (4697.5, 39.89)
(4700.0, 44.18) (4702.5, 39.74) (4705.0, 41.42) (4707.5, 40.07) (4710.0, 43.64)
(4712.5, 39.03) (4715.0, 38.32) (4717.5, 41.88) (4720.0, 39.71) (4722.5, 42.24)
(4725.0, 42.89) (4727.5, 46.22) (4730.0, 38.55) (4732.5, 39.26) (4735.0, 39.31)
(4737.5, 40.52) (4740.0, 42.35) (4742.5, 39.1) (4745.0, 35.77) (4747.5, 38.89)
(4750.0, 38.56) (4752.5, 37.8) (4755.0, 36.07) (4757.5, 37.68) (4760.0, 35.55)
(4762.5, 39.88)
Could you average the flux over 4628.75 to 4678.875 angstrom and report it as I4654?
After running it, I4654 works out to 42.9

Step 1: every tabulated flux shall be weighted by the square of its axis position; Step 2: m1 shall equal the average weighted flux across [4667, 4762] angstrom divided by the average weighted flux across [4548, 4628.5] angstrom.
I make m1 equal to 0.8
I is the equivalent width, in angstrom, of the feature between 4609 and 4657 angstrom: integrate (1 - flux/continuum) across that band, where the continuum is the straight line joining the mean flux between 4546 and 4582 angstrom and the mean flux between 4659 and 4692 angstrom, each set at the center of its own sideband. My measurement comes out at 6.5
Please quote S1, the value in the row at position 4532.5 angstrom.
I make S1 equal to 108.8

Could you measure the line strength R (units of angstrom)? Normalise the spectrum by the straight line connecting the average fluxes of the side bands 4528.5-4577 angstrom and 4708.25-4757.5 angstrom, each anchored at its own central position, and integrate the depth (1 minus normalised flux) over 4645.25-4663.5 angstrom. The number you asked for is 5.12 angstrom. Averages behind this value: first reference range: 83.4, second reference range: 39.9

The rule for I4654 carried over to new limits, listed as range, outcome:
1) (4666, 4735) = 40.7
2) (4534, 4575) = 81.2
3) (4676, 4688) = 37.8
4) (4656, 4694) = 40.4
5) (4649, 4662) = 41.1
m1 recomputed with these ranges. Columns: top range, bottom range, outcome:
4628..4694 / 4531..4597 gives 0.60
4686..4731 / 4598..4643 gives 0.94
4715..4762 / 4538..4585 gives 0.58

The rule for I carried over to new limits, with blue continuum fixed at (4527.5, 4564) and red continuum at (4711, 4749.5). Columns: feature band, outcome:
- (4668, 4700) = 7.7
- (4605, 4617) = 4.6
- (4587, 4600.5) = 5.1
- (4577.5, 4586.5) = 3.0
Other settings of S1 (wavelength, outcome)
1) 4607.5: 47.49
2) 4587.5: 47.31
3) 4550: 89.19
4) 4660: 42.66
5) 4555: 83.55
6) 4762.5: 39.88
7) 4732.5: 39.26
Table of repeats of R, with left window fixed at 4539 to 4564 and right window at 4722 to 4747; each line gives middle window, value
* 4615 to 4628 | 4.5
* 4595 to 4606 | 3.9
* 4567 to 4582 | 4.3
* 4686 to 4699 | 2.7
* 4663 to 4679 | 4.2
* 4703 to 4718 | 1.9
